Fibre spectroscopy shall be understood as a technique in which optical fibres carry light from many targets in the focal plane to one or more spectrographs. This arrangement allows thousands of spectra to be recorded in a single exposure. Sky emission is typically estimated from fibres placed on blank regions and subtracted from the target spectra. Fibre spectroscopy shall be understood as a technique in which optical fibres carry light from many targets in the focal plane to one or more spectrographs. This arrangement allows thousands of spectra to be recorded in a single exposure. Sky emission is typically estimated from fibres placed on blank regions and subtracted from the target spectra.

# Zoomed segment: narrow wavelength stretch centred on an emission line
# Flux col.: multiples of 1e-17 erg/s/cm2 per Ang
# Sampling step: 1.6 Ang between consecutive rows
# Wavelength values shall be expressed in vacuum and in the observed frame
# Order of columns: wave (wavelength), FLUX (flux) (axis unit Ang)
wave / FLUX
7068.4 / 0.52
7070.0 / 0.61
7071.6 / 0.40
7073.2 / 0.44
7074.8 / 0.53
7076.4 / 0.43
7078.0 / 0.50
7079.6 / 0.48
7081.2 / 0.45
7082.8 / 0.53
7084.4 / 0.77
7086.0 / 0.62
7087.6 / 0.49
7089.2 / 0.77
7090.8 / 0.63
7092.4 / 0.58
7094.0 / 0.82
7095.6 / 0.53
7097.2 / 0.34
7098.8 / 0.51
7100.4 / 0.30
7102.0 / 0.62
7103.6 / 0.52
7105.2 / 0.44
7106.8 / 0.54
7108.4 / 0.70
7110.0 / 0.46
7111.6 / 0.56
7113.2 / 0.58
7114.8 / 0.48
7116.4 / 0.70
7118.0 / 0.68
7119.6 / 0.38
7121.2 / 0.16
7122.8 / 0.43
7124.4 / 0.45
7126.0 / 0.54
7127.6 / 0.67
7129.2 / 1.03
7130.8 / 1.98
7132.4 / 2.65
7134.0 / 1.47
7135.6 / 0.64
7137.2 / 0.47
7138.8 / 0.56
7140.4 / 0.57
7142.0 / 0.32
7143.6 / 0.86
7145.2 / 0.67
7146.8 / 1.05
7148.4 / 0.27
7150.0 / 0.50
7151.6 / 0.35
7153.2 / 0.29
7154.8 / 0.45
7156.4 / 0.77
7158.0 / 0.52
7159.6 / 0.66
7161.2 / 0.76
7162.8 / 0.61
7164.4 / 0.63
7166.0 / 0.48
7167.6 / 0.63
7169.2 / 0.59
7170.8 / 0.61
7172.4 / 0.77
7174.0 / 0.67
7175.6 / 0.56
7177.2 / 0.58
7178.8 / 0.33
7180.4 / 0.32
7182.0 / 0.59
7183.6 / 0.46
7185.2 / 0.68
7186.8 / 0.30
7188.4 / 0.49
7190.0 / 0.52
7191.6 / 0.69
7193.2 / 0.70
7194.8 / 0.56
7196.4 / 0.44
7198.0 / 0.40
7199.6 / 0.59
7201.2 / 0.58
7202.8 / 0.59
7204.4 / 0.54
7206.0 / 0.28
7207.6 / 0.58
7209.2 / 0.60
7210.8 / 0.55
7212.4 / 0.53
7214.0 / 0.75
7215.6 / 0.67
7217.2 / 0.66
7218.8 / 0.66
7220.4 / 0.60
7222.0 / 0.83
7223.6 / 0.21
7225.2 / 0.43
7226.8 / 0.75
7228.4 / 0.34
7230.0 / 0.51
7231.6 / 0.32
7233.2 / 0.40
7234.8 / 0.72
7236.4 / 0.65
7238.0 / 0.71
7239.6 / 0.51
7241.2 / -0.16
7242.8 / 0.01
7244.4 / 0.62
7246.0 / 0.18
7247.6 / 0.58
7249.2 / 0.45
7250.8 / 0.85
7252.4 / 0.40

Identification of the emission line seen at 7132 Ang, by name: H-gamma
